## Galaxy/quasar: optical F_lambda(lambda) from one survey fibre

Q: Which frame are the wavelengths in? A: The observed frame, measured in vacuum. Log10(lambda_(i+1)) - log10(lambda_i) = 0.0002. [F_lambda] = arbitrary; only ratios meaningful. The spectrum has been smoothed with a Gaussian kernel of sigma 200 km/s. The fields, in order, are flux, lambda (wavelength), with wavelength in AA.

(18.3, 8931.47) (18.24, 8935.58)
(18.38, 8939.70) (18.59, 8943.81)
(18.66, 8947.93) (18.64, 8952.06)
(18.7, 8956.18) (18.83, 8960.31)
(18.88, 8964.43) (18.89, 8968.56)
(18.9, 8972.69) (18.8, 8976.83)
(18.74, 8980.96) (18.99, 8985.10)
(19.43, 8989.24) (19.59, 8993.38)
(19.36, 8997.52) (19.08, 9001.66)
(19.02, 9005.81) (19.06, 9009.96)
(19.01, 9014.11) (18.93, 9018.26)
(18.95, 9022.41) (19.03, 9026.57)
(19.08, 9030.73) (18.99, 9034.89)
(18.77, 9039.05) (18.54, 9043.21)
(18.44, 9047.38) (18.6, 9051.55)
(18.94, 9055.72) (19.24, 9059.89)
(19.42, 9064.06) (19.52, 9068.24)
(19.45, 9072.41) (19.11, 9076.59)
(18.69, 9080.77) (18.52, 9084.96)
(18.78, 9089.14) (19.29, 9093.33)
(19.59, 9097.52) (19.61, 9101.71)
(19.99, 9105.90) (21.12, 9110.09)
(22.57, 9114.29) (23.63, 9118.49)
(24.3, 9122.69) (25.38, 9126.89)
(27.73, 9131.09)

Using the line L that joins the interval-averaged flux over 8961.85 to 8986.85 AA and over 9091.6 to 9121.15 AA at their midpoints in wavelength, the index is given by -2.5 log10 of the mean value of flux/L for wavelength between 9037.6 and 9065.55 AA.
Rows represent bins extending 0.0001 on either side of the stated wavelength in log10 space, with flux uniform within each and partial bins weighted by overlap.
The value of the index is 0.07 mag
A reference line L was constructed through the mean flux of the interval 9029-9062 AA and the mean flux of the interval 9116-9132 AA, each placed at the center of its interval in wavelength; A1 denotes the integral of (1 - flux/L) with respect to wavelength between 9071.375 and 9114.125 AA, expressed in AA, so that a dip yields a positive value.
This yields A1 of 5.7 AA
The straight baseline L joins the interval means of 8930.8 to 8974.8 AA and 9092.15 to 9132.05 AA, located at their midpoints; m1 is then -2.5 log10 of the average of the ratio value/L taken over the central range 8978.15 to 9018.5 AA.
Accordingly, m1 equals 0.03 mag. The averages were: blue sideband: 18.6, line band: 19.1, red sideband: 22.2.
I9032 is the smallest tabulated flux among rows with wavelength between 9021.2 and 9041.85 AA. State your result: 18.77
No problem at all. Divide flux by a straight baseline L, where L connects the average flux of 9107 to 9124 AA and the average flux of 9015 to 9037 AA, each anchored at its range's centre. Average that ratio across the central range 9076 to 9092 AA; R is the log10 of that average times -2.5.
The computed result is 0.141 mag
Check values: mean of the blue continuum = 19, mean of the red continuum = 22.7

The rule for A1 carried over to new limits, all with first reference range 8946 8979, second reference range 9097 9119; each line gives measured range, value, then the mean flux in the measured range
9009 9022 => 0.4 AA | 19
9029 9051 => 1.3 AA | 18.7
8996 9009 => 0.2 AA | 19.1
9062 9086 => 1.6 AA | 19.1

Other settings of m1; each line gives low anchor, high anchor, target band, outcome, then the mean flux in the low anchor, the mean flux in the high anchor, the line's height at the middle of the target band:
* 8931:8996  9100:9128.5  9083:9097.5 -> 0.15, 18.8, 22.4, 21.8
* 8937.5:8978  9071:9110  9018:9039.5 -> 0.00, 18.7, 19.3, 19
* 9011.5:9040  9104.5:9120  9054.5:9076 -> 0.05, 19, 21.8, 20.3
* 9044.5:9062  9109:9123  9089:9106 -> 0.12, 18.8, 22.8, 21.7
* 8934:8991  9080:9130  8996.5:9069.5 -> 0.05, 18.8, 21.2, 19.9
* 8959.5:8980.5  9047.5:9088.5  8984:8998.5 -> -0.03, 18.9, 19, 18.9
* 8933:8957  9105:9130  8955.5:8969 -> 0.01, 18.5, 23.2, 19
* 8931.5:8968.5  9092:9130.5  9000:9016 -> 0.04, 18.6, 22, 19.8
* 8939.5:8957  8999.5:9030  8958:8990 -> -0.01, 18.6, 19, 18.8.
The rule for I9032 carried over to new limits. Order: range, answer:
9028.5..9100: 18.44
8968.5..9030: 18.74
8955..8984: 18.7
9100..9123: 19.61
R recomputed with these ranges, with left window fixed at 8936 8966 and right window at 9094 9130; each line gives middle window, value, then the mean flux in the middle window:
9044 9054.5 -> 0.12 mag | 18.5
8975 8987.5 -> 0.02 mag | 18.9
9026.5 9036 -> 0.07 mag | 19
